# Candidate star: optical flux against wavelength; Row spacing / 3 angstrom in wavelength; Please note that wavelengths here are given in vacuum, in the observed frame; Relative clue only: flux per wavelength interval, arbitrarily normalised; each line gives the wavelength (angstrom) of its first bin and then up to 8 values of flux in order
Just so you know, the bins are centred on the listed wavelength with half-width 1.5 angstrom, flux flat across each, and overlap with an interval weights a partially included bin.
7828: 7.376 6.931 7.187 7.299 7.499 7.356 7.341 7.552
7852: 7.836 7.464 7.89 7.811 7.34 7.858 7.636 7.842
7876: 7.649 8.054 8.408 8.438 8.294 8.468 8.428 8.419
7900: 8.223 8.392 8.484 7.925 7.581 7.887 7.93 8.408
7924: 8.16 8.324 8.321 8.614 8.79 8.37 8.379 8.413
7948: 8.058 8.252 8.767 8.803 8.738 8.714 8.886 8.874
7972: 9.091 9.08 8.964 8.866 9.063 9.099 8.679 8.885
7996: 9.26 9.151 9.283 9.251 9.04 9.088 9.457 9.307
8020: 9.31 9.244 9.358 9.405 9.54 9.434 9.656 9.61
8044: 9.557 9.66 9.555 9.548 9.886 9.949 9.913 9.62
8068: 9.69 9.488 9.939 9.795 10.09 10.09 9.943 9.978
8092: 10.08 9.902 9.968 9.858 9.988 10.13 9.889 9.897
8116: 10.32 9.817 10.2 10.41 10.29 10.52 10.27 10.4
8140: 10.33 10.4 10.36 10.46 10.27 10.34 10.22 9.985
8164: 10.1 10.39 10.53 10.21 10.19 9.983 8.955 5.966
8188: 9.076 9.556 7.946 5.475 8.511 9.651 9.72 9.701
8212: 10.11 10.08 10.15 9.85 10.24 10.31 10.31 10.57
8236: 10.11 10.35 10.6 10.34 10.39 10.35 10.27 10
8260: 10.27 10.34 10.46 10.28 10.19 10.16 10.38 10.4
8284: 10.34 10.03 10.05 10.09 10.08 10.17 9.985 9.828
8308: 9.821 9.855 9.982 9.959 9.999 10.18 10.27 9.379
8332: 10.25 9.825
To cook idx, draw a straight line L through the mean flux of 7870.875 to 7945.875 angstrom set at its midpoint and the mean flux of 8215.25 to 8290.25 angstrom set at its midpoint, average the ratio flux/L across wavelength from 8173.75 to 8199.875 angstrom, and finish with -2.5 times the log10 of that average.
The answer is 0.169 mag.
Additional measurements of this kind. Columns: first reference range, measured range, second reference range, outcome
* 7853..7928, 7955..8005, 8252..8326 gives -0.06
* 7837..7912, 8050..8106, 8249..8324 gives -0.10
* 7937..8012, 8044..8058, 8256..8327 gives -0.06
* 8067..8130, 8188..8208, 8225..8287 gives 0.19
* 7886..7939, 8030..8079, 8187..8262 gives -0.08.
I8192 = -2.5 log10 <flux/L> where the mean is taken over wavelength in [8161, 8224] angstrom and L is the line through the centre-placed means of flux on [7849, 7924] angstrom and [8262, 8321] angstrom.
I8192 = 0.030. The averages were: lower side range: 8.02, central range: 9.35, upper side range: 10.1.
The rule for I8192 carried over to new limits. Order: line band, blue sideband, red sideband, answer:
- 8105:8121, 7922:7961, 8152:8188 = -0.07 mag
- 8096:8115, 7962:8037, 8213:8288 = -0.04 mag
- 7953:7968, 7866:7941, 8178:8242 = -0.05 mag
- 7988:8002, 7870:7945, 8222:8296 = -0.03 mag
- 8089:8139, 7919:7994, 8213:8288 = -0.07 mag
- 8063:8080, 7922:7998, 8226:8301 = -0.05 mag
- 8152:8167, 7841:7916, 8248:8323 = -0.08 mag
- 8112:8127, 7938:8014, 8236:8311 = -0.07 mag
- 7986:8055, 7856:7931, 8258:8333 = -0.07 mag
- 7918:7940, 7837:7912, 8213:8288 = -0.02 mag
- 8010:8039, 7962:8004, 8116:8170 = -0.01 mag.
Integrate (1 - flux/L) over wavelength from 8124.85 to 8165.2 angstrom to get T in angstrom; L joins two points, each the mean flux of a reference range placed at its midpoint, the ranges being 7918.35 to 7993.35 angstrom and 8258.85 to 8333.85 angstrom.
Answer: -3.63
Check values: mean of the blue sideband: 8.65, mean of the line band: 10.3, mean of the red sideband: 10.1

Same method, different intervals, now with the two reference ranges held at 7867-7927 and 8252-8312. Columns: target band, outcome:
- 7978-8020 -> -2.1 angstrom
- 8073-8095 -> -2.1 angstrom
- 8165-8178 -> -1.0 angstrom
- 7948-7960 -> -0.2 angstrom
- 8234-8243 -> -0.4 angstrom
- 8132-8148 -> -1.6 angstrom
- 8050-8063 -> -1.2 angstrom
